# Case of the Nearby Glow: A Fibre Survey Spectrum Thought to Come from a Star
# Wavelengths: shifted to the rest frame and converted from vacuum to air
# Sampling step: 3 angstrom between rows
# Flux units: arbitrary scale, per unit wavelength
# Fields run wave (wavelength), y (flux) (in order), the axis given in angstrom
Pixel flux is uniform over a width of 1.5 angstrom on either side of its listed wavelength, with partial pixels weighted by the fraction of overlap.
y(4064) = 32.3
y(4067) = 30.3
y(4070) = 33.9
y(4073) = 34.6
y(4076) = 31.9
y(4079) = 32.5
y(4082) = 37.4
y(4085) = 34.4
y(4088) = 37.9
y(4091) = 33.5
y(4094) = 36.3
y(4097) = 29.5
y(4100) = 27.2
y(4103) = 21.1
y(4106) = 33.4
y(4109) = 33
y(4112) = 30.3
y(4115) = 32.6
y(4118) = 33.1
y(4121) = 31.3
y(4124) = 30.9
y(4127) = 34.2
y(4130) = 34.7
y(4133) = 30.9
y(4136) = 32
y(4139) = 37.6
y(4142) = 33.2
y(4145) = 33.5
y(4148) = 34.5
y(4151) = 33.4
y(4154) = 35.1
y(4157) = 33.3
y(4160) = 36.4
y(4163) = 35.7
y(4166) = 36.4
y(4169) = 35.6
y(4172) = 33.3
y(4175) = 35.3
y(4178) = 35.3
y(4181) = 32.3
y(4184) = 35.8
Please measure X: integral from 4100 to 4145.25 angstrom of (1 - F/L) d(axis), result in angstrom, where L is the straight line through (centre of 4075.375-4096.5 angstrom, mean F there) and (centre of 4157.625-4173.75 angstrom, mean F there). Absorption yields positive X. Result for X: 4.0 angstrom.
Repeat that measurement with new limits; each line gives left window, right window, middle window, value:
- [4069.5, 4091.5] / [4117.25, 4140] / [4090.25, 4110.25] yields 2.1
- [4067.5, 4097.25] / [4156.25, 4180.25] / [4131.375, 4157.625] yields 0.9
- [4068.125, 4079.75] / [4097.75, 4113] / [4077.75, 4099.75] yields -2.0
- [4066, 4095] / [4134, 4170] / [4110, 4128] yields 1.3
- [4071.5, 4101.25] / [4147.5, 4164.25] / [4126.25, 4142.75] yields 0.3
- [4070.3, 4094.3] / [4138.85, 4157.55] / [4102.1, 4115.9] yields 1.7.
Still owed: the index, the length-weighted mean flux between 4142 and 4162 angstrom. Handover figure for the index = 34.3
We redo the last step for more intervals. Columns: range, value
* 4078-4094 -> 35.3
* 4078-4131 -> 32.4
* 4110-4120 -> 32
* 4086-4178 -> 33.2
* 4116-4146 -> 33.1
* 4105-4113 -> 32.3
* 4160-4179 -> 35.4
